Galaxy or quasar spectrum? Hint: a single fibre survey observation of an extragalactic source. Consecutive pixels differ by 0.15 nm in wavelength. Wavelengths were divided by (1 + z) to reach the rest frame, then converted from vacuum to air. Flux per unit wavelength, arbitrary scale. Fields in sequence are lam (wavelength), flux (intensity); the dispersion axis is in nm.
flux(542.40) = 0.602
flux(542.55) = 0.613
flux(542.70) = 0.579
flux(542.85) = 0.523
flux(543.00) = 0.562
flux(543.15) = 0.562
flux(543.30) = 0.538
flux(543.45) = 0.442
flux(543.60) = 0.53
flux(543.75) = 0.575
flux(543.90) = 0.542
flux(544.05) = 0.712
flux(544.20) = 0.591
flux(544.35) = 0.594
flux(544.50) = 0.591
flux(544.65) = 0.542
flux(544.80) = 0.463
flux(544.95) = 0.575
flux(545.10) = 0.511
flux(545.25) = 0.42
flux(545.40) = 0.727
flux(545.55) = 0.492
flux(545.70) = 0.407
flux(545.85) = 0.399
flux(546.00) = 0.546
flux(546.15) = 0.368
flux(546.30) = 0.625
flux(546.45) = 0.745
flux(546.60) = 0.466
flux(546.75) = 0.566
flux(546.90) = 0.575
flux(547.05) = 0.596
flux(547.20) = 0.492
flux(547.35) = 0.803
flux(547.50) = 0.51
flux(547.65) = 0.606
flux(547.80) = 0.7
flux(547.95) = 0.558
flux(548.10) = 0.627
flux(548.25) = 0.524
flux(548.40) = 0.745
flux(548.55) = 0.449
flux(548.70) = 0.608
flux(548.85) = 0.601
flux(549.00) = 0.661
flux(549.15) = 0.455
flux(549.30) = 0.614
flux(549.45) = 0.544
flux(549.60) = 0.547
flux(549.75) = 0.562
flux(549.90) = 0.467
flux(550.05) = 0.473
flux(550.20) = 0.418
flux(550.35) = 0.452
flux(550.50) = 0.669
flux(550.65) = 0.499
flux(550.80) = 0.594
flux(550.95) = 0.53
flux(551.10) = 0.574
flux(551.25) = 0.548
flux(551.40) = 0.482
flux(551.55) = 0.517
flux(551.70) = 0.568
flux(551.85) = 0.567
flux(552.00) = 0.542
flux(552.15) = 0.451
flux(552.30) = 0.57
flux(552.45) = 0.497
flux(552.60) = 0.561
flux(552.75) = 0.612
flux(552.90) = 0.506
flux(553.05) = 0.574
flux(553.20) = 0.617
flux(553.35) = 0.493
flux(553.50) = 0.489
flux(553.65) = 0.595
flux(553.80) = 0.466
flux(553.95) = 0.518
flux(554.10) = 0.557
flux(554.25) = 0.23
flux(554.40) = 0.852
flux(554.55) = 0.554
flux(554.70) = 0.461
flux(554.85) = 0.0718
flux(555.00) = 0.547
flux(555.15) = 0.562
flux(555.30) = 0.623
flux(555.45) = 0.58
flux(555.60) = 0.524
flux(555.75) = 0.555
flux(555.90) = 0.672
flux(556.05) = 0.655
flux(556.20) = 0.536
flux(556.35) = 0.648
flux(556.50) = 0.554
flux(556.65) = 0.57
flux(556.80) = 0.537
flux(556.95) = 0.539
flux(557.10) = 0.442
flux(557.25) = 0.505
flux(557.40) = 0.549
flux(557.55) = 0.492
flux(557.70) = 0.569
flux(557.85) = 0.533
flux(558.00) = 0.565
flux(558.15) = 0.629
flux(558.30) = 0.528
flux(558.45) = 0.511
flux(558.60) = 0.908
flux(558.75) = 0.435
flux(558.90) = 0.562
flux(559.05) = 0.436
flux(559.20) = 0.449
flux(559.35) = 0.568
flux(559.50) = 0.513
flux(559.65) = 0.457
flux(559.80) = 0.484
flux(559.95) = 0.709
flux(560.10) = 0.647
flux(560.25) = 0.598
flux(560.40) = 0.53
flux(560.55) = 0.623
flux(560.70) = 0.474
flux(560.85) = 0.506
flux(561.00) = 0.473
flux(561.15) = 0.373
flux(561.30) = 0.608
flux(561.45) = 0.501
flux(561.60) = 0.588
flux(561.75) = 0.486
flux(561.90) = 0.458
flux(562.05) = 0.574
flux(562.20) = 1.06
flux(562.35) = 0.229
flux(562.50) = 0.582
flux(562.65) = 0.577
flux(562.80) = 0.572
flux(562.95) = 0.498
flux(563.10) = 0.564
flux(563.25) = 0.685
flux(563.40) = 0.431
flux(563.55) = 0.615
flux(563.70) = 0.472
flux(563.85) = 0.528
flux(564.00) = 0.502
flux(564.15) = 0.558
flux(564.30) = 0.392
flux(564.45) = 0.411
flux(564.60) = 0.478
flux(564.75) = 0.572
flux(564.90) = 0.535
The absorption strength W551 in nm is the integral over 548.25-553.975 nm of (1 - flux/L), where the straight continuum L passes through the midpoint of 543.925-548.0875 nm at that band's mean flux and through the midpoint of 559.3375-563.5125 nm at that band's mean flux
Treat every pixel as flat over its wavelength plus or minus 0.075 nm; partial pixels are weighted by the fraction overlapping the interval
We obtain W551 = 0.16 nm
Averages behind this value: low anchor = 0.563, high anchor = 0.549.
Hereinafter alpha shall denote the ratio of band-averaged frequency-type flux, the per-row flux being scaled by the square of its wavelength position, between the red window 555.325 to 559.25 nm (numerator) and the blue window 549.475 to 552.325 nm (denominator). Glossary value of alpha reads 1.08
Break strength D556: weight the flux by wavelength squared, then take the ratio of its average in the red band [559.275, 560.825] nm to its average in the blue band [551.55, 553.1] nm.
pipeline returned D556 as 1.06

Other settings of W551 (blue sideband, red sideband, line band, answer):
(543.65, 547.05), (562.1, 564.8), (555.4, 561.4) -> -0.09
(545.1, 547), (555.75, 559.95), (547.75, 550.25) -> -0.13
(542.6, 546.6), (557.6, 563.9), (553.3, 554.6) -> 0.04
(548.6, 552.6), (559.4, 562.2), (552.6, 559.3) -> 0.03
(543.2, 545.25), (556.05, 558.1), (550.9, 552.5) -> 0.05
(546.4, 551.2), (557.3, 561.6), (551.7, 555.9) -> 0.22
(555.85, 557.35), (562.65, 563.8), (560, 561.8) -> 0.06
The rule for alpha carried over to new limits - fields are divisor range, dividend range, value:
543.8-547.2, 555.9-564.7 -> 1.05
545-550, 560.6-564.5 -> 1.00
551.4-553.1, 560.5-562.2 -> 1.03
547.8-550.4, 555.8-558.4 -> 1.04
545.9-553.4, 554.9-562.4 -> 1.03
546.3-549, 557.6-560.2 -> 0.97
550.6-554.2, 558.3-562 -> 1.03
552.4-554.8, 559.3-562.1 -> 1.03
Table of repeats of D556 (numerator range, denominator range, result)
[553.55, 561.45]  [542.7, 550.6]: 1.01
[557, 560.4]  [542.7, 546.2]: 1.08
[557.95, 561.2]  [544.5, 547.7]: 1.05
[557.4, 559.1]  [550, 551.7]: 1.10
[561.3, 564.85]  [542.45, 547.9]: 1.03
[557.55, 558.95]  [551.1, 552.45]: 1.11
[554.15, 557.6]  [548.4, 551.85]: 1.00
